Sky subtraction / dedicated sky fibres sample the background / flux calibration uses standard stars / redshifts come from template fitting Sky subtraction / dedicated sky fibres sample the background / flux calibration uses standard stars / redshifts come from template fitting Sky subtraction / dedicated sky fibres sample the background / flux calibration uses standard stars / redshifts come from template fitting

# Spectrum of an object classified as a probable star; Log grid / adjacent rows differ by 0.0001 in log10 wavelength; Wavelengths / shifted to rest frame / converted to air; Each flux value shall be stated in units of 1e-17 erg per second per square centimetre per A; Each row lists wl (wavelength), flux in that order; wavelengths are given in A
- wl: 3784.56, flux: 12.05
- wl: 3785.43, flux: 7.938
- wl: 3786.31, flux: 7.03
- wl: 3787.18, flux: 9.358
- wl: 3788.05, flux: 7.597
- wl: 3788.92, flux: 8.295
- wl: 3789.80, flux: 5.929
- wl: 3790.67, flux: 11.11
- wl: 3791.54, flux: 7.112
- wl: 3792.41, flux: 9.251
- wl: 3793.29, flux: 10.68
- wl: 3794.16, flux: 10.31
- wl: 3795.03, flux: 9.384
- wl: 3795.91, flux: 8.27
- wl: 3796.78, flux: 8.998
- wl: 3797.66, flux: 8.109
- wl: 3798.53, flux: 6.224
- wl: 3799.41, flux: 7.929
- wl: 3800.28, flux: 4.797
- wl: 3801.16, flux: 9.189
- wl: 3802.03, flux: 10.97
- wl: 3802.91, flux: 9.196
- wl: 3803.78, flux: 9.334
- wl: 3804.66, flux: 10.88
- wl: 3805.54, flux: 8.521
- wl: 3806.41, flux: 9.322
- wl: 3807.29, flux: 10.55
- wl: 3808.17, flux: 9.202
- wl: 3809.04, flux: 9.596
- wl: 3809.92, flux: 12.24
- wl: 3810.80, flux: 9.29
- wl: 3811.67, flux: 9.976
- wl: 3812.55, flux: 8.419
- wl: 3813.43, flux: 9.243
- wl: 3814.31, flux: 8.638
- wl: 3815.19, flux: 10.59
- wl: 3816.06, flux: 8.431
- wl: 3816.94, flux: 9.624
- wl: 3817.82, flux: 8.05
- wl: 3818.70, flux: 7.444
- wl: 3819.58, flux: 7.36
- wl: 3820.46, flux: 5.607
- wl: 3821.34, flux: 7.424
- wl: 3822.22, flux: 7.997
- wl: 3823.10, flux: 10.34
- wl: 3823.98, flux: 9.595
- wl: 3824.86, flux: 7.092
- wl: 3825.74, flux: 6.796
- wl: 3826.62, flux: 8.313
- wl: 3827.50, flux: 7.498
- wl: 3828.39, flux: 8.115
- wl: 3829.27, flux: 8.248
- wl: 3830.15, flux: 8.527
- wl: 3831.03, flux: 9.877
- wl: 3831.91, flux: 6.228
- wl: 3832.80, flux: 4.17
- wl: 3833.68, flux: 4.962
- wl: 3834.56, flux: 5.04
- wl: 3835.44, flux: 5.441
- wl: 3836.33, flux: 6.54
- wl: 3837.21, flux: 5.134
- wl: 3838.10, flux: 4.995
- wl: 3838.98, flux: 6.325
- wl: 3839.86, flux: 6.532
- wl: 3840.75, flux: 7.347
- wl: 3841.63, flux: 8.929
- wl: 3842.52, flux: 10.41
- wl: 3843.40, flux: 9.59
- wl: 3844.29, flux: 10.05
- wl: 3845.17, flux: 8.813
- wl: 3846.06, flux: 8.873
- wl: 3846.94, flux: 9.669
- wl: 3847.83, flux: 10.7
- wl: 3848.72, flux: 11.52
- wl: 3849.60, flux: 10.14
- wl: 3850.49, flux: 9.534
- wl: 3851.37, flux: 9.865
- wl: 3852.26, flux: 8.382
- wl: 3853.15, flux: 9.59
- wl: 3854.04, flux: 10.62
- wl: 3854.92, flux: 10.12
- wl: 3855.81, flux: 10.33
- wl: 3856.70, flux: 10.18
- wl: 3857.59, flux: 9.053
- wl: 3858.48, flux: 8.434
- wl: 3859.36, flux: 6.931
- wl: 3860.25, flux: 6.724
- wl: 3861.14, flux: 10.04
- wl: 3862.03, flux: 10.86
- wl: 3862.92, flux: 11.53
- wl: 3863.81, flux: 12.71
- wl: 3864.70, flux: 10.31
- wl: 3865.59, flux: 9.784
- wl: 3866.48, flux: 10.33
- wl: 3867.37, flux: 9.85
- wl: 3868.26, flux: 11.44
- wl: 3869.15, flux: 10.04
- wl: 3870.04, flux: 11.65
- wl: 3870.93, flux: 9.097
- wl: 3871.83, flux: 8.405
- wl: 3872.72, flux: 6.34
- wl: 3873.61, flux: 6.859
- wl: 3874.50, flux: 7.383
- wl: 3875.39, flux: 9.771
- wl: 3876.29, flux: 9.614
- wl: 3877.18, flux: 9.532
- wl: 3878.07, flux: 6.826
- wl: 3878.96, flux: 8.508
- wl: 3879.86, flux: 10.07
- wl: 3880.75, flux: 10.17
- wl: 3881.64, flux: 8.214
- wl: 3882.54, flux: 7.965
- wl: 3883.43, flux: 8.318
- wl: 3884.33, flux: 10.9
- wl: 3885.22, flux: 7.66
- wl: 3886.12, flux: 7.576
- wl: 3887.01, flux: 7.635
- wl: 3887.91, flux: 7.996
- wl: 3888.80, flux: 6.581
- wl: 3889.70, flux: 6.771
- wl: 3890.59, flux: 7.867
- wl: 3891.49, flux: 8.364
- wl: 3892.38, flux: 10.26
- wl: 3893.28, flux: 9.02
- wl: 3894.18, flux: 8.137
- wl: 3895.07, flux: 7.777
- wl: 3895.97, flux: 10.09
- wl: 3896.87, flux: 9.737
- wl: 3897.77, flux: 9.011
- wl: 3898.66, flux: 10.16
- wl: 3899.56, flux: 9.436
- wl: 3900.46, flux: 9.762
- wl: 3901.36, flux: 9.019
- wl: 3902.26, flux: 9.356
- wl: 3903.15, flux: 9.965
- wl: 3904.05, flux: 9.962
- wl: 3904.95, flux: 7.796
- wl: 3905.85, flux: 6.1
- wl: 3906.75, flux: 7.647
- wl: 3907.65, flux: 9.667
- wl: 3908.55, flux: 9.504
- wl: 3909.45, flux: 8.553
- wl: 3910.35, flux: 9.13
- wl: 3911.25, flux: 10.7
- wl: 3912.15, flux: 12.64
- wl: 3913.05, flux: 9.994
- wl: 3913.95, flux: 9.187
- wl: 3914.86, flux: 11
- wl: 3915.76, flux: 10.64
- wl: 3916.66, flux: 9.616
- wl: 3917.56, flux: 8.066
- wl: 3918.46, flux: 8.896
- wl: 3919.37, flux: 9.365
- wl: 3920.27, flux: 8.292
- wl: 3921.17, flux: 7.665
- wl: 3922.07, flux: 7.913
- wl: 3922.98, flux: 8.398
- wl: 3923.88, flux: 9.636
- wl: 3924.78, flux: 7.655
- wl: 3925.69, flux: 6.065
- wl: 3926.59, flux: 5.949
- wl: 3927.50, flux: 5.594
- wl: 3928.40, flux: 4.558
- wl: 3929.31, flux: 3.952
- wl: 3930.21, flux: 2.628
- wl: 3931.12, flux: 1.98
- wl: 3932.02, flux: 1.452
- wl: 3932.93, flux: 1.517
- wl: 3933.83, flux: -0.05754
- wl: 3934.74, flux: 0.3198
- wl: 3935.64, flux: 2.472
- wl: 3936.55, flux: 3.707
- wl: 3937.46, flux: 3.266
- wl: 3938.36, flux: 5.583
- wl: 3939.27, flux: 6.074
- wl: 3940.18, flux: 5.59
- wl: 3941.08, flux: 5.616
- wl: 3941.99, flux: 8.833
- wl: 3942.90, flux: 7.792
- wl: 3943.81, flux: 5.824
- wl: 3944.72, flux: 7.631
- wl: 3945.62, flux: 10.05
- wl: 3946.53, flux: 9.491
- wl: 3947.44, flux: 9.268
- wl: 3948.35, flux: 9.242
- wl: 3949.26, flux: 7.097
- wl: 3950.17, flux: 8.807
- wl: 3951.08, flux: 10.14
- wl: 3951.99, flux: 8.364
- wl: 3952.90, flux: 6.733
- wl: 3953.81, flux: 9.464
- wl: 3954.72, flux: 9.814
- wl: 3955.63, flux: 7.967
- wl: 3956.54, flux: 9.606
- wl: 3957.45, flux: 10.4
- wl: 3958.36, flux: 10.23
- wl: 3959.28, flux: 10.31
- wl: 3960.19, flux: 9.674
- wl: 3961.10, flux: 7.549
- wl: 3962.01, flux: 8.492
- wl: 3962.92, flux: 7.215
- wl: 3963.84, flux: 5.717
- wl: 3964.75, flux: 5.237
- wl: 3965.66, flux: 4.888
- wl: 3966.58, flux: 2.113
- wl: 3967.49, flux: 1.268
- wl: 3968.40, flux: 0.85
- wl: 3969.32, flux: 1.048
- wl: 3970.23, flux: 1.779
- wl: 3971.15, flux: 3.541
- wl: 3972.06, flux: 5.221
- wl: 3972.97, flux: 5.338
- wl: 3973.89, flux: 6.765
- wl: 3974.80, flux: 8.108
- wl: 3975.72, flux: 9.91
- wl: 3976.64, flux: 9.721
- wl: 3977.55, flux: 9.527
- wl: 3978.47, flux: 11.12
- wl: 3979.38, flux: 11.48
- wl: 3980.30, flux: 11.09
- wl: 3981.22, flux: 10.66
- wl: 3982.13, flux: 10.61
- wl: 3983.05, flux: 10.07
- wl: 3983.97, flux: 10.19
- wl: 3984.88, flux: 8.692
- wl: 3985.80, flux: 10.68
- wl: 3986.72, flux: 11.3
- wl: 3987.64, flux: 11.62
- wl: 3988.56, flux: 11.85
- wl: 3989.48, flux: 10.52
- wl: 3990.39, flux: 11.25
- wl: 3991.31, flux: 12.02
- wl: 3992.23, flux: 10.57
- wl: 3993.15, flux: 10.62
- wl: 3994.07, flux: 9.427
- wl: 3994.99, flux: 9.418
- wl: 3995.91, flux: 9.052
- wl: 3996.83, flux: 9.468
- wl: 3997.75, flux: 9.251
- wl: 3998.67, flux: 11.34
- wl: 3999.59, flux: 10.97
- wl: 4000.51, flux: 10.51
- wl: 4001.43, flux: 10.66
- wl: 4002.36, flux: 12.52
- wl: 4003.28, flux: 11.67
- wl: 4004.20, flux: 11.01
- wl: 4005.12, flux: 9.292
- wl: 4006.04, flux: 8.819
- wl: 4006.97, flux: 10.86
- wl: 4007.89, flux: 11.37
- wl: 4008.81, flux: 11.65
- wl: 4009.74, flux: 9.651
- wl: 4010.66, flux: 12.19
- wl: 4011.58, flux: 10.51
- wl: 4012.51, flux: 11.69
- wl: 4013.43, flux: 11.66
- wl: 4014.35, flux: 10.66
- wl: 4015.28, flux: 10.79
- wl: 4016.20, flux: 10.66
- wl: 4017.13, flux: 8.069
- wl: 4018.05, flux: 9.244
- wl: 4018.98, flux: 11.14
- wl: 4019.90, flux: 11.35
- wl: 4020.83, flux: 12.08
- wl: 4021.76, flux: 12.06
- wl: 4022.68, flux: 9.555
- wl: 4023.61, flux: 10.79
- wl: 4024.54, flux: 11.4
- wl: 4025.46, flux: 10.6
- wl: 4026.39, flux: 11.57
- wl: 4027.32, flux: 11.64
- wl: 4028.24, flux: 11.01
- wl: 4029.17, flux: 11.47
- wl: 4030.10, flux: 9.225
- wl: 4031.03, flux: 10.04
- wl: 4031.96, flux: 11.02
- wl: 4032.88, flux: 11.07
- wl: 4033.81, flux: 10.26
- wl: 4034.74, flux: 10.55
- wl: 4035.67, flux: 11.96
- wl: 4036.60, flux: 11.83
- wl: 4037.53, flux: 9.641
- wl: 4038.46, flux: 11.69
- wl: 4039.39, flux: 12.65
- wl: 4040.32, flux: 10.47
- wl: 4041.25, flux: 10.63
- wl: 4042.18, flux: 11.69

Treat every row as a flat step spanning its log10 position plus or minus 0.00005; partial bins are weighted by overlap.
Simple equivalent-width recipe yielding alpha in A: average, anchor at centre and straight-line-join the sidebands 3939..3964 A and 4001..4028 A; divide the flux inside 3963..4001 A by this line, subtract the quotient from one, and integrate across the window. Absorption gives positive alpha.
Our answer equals 5.0 A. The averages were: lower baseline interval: 8.37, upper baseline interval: 10.9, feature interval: 8.41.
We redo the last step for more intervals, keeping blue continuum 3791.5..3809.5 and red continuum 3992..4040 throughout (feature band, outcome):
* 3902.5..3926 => 2.10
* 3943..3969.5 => 7.17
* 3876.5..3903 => 2.66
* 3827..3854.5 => 3.54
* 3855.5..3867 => -0.36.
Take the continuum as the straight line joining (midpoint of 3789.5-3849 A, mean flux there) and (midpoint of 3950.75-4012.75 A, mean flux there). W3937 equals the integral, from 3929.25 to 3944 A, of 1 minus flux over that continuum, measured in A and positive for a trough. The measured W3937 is 8.3 A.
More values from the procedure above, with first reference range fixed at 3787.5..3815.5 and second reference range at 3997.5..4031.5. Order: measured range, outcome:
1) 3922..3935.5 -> 7.65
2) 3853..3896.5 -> 2.56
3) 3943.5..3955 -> 1.82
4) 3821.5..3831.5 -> 0.94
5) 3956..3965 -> 1.59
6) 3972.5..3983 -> 0.99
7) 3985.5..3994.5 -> -0.35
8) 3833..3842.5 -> 3.12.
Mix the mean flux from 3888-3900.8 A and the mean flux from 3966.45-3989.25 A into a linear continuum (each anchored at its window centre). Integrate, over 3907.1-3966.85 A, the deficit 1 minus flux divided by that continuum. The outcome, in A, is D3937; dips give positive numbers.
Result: 7.3 A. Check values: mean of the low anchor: 8.76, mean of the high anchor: 7.9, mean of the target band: 7.3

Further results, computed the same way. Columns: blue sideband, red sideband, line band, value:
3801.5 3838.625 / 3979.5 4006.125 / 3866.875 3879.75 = -0.1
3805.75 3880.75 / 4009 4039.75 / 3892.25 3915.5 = 0.3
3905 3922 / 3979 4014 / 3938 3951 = 2.7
